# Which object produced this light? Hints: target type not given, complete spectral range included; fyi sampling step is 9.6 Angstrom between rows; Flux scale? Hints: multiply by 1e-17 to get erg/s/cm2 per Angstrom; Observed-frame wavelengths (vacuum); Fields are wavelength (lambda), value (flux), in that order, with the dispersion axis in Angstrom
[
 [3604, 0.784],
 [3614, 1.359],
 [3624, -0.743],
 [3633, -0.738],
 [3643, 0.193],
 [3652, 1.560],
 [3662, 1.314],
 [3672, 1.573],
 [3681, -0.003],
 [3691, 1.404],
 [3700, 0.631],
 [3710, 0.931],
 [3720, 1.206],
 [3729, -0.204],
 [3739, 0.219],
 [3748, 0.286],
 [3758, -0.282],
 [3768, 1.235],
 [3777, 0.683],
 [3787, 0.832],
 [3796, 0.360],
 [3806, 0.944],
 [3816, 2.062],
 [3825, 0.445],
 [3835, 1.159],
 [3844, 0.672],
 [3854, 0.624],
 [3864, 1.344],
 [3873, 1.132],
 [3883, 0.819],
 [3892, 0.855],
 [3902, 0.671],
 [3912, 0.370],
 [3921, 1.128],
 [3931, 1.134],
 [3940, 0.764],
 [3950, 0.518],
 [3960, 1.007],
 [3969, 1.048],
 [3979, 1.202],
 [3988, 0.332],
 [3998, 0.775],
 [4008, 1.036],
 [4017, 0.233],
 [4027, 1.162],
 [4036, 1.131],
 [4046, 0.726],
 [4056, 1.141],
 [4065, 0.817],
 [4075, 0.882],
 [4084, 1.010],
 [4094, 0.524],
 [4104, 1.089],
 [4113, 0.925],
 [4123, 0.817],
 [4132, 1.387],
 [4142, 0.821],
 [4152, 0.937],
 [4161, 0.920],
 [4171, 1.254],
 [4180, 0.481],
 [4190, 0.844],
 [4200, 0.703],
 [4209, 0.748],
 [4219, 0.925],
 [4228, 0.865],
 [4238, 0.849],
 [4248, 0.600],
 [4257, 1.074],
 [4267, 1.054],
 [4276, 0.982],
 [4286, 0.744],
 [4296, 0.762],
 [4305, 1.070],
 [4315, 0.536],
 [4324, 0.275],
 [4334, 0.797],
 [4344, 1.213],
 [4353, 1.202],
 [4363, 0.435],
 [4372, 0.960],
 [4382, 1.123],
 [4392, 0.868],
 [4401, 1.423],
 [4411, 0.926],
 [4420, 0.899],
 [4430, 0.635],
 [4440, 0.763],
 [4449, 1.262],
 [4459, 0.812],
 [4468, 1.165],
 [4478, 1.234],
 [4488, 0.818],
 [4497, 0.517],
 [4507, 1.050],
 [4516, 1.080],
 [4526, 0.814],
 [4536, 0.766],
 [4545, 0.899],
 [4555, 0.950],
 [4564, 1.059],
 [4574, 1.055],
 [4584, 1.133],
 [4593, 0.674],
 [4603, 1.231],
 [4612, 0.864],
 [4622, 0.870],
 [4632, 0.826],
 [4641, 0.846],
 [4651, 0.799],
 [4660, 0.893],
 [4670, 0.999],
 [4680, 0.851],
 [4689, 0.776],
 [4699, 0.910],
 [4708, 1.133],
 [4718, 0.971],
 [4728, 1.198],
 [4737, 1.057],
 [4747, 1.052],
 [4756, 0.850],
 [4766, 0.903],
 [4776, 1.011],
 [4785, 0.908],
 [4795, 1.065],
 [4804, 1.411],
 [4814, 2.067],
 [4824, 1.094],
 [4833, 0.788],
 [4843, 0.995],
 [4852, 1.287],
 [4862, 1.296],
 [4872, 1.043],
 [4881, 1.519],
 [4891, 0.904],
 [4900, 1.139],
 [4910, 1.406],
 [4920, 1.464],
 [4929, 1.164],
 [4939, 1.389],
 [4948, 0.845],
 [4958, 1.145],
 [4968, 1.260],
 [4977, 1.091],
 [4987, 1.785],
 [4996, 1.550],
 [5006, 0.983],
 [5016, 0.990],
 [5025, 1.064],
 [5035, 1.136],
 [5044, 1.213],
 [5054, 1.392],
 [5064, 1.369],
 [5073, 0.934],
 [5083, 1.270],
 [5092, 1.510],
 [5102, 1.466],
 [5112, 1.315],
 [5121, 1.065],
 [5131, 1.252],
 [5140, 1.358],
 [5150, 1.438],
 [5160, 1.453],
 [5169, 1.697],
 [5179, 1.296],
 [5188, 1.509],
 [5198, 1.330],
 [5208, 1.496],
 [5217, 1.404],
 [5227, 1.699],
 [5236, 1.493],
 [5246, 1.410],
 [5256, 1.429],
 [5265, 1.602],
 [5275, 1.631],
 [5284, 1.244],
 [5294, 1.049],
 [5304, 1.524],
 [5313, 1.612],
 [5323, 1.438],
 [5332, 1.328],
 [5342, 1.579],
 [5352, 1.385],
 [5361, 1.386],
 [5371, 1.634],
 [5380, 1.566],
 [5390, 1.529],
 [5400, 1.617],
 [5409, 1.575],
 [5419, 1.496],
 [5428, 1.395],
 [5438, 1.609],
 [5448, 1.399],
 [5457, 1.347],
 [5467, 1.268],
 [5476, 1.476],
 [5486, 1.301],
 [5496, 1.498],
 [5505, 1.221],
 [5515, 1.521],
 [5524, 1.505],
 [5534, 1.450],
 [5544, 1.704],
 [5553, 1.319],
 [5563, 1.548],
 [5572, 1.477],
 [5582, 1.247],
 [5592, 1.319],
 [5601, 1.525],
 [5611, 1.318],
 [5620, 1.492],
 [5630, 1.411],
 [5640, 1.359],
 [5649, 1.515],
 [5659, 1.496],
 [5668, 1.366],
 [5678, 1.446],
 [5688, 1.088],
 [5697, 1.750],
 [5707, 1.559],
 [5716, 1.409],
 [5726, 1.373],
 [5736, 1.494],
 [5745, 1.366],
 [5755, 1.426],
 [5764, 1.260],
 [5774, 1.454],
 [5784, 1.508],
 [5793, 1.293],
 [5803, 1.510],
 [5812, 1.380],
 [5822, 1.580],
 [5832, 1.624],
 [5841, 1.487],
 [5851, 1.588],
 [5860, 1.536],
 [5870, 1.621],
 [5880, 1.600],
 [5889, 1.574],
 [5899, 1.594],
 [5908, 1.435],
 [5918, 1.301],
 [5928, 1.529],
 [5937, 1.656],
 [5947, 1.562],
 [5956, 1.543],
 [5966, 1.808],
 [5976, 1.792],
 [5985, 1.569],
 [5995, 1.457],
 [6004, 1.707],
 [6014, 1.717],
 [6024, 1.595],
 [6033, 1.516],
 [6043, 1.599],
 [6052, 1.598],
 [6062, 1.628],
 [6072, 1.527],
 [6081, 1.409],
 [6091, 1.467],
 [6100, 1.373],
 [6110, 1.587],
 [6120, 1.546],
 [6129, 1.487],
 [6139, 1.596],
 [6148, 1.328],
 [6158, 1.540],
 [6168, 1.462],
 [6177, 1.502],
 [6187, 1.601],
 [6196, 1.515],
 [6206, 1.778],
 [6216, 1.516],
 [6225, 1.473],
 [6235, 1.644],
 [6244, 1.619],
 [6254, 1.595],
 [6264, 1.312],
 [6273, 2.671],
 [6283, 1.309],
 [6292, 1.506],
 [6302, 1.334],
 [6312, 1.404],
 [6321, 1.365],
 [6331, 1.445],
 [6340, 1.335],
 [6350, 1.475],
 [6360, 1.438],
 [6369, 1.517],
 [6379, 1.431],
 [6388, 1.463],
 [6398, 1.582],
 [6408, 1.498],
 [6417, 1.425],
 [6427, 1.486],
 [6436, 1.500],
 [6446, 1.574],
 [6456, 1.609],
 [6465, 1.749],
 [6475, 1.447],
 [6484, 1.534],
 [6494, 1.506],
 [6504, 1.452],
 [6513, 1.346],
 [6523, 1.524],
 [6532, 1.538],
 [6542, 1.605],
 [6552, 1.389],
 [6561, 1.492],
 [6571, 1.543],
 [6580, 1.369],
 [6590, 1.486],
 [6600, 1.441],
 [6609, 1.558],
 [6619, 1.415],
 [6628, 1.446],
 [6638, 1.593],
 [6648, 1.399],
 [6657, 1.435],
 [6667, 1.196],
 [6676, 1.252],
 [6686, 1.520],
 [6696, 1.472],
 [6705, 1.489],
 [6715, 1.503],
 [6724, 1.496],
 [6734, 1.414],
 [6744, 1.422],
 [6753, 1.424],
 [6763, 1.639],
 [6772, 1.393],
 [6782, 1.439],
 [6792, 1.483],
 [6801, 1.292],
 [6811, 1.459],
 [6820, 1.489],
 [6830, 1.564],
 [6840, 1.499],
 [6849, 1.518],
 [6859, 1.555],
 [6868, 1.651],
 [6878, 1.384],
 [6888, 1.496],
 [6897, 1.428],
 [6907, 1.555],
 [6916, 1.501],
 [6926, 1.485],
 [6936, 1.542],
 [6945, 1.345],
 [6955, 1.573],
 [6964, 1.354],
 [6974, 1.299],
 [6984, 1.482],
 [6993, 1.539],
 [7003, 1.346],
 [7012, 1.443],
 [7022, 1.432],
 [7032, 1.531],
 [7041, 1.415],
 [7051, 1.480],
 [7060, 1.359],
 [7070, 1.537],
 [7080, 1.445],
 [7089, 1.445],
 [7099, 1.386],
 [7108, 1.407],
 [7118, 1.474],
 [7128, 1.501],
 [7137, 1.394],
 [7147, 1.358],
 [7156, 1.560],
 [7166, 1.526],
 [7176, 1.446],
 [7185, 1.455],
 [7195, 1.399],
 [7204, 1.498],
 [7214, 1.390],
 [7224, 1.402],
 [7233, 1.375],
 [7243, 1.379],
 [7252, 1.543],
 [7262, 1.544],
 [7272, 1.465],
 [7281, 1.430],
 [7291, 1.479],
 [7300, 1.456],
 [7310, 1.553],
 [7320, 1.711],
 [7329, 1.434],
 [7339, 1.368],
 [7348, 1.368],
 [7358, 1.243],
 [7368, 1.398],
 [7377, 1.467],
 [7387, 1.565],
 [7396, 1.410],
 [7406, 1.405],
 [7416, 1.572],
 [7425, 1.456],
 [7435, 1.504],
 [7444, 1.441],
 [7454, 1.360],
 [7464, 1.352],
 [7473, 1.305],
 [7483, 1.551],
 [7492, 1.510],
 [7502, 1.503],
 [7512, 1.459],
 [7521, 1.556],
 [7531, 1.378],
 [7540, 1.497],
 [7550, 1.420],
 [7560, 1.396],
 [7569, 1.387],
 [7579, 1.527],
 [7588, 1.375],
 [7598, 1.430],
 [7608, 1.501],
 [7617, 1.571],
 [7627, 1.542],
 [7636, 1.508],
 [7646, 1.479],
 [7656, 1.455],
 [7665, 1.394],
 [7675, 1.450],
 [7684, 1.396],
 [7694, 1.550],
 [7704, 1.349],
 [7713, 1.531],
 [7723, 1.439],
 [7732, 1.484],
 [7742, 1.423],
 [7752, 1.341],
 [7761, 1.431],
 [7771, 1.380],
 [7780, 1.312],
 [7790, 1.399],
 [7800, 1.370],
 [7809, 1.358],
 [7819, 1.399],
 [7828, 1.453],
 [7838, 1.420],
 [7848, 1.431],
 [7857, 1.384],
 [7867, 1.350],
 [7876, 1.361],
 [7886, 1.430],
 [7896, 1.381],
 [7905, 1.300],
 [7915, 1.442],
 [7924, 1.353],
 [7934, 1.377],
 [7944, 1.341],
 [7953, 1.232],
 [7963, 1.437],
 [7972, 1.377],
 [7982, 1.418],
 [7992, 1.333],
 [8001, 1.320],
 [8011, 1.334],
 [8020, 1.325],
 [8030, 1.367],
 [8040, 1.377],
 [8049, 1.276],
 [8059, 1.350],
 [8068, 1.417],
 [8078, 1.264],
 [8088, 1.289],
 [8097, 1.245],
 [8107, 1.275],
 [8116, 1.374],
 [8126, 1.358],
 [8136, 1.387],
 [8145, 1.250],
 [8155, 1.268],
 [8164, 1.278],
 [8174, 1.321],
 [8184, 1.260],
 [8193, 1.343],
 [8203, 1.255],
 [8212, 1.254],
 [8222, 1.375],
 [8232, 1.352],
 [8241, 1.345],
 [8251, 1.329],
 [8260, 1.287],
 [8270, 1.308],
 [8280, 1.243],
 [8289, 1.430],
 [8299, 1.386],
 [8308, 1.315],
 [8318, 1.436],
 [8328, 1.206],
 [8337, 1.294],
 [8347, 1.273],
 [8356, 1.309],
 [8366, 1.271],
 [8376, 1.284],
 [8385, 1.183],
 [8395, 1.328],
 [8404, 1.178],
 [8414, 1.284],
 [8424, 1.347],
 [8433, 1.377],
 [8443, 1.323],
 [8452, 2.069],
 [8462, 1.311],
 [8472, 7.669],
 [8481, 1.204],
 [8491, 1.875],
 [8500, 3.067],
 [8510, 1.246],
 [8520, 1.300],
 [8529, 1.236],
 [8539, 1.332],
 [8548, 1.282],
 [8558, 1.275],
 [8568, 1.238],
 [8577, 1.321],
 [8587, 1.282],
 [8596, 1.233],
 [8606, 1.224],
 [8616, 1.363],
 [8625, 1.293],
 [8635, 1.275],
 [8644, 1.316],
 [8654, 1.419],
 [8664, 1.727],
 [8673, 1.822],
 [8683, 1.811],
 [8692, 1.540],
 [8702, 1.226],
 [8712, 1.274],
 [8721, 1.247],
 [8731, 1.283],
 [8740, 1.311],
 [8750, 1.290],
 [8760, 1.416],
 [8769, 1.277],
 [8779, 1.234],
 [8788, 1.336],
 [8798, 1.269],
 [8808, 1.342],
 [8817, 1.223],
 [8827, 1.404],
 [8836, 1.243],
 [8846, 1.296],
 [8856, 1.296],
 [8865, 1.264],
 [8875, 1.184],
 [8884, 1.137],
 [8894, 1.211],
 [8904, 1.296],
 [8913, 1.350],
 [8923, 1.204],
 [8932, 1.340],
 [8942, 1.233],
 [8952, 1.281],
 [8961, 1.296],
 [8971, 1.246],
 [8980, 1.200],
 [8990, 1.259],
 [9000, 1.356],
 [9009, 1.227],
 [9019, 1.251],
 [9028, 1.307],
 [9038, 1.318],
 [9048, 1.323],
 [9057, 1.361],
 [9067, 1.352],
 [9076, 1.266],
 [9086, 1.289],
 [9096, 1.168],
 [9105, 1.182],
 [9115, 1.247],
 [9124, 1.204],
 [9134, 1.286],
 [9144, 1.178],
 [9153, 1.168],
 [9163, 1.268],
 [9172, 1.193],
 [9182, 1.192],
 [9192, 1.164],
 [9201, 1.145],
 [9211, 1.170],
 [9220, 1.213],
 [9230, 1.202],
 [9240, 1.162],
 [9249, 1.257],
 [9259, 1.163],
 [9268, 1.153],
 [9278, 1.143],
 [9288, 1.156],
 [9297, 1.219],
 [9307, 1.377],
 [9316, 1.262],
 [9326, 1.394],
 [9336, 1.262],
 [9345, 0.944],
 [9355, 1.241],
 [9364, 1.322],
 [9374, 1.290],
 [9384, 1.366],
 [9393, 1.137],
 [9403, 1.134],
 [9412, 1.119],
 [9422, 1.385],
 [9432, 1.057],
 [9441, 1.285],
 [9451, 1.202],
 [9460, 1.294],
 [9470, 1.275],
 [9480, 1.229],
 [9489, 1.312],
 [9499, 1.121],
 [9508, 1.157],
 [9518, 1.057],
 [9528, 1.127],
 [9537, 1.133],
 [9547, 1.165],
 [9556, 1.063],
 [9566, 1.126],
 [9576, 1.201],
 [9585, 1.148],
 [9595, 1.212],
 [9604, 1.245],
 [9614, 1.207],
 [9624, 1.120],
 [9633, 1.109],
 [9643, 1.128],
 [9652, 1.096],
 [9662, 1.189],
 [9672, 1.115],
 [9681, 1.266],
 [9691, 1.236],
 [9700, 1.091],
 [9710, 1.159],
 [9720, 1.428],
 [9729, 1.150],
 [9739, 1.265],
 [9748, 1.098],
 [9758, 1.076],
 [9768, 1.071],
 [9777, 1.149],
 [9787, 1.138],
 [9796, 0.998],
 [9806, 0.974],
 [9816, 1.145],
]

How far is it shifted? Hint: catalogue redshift 0.29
